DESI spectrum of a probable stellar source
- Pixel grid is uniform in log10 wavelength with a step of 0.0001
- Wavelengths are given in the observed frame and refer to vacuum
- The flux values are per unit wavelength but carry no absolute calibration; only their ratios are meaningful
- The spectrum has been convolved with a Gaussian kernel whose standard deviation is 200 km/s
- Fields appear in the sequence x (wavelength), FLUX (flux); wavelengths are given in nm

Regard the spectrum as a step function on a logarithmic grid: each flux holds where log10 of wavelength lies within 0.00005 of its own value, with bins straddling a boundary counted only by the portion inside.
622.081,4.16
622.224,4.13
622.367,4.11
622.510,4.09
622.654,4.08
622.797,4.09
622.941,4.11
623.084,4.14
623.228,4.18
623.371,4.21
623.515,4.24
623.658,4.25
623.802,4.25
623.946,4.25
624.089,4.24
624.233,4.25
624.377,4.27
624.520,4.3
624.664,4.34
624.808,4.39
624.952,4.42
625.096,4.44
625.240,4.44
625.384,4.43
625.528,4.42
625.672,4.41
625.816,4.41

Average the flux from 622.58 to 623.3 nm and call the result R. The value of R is 4.12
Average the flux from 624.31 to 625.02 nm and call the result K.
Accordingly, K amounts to 4.35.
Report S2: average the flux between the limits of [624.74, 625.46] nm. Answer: 4.42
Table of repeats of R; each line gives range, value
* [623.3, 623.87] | 4.24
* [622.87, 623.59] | 4.18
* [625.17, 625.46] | 4.43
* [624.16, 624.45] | 4.26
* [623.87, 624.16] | 4.25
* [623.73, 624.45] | 4.25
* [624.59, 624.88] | 4.36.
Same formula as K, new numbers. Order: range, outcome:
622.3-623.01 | 4.09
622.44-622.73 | 4.08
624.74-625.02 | 4.4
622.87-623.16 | 4.12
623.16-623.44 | 4.2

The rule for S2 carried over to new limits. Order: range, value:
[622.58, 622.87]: 4.07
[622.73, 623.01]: 4.09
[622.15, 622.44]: 4.13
